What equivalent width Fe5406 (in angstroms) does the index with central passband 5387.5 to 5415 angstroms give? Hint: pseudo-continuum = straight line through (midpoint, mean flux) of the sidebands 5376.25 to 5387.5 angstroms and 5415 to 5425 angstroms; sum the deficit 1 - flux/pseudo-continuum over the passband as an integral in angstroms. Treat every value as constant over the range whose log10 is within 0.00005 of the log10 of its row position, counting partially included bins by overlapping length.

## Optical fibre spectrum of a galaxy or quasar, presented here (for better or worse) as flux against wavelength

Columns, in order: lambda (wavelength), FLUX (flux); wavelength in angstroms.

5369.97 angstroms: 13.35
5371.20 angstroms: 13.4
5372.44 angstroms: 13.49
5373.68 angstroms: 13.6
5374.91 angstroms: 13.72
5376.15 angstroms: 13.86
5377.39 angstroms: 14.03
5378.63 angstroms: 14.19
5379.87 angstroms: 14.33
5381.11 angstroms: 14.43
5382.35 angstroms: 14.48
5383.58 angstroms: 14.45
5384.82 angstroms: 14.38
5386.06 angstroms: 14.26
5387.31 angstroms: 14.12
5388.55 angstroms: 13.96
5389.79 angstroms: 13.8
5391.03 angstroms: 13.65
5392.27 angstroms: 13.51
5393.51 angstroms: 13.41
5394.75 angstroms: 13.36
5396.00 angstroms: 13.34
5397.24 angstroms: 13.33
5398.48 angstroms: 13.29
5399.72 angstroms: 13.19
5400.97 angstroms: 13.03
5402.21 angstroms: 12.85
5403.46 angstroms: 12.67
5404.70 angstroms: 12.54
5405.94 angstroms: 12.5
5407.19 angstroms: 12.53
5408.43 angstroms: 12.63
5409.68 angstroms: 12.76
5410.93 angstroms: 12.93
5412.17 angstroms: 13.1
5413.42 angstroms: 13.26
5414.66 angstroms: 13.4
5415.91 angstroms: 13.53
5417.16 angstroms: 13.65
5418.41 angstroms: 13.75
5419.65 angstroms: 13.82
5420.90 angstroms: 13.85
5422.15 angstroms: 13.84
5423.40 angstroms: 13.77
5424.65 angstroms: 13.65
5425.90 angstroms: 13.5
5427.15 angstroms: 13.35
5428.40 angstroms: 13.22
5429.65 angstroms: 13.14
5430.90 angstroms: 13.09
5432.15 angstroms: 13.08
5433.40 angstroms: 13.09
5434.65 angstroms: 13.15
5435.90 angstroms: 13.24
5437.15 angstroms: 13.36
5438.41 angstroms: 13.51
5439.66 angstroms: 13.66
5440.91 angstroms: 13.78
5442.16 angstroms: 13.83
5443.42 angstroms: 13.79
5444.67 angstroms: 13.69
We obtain 1.65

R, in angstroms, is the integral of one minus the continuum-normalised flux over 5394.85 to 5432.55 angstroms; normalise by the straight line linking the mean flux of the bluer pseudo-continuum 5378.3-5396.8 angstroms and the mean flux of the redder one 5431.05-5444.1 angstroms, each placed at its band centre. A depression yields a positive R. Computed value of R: 1.28 angstroms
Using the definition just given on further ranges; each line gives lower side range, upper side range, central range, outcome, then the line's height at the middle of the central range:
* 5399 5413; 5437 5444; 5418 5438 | -0.1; 13.3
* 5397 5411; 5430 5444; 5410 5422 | -0.4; 13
